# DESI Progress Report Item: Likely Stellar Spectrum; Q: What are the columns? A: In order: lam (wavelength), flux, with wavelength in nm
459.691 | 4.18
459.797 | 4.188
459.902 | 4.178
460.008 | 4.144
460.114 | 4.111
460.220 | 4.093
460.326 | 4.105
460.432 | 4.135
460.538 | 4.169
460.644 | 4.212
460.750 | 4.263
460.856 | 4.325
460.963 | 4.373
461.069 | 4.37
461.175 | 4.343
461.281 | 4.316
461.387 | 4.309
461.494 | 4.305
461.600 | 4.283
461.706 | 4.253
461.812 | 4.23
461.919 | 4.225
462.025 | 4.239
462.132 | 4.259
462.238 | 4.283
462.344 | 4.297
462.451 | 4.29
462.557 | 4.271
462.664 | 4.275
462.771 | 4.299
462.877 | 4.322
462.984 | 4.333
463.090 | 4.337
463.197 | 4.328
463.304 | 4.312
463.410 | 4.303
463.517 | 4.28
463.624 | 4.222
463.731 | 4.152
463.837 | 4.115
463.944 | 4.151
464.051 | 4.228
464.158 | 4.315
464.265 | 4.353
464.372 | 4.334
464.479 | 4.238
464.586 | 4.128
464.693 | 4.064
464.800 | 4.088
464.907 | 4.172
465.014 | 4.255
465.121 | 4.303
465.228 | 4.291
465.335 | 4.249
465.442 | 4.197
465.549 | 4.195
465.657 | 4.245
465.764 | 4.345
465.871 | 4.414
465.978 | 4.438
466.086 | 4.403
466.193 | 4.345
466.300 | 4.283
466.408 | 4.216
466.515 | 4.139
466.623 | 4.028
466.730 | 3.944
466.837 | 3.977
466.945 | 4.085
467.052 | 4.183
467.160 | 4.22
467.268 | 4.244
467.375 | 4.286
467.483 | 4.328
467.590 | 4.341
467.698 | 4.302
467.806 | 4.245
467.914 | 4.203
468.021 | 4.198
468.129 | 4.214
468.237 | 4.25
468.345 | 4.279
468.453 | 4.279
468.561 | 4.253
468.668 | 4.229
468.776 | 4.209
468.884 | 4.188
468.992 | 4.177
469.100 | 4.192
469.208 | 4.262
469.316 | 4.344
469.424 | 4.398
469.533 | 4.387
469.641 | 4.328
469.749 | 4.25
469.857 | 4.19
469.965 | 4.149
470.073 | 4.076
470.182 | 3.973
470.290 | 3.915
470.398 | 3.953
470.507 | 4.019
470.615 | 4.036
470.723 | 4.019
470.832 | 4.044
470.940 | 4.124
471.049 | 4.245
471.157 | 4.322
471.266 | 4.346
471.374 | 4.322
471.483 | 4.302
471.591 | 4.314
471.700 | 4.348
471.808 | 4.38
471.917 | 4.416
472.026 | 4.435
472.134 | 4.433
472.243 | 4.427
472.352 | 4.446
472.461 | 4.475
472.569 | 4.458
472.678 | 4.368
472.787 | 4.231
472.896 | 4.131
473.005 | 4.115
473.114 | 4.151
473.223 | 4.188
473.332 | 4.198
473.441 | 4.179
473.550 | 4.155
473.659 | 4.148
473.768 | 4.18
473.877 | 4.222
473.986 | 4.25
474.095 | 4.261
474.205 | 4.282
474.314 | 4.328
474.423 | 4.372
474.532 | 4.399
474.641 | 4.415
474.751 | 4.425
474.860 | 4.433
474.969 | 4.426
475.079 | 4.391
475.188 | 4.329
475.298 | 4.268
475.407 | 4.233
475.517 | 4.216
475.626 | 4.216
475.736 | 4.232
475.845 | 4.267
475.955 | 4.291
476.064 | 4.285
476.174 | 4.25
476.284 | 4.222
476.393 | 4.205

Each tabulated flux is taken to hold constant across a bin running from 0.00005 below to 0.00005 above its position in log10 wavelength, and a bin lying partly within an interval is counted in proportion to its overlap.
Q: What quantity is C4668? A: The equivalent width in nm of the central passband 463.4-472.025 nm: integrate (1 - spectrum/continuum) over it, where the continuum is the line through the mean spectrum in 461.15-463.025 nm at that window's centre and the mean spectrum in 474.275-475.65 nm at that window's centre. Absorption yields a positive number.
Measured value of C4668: 0.18 nm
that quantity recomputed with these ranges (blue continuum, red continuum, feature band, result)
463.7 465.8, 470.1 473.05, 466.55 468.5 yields 0.014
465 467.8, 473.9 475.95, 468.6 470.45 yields 0.034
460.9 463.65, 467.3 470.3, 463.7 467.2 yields 0.041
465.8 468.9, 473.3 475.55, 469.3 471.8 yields 0.040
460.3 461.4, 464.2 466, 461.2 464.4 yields -0.010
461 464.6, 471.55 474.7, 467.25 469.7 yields 0.012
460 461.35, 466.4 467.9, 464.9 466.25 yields -0.035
